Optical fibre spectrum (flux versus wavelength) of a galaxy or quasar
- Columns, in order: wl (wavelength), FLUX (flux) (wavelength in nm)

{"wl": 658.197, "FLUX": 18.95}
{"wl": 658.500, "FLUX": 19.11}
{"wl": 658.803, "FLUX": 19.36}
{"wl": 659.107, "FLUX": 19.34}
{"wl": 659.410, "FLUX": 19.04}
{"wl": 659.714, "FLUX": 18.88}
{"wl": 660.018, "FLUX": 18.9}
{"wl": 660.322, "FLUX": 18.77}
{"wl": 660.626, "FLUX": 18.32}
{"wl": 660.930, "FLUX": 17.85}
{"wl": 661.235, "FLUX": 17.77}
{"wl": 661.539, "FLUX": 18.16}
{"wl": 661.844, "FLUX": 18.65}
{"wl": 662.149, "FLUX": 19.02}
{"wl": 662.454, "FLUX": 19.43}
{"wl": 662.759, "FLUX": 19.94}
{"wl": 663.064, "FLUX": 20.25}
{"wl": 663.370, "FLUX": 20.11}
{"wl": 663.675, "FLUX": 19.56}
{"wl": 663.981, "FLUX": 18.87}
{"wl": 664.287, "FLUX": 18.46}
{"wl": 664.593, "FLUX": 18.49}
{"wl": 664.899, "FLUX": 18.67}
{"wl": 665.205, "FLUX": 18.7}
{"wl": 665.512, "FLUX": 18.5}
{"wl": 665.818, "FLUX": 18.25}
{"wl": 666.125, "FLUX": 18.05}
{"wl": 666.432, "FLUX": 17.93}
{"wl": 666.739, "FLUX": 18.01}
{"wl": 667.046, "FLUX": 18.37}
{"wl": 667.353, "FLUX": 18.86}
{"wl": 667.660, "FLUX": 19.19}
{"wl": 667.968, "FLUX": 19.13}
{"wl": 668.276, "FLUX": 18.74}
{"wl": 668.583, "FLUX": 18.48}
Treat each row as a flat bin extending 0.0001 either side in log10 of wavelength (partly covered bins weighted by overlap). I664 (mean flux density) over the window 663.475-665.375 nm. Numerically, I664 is 18.8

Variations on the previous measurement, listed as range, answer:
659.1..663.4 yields 18.9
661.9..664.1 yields 19.6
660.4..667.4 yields 18.7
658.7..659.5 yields 19.3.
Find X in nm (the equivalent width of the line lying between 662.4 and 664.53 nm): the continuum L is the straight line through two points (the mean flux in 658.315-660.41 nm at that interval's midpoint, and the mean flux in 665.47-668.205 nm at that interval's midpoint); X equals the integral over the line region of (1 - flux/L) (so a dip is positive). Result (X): -0.083 nm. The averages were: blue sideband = 19.1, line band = 19.5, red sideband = 18.5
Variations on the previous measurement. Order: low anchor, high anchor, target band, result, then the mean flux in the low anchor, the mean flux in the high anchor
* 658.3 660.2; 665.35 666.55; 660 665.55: -0.08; 19.1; 18.2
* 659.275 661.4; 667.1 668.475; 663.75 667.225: 0.07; 18.5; 18.9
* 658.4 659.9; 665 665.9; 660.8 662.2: 0.05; 19.1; 18.5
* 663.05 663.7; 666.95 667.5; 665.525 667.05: 0.07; 20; 18.6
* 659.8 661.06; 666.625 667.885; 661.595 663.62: -0.10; 18.5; 18.7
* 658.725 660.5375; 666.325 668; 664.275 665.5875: 0.01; 19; 18.6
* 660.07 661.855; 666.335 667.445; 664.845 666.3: -0.01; 18.3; 18.3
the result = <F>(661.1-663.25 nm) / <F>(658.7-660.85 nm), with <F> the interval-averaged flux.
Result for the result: 1.0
